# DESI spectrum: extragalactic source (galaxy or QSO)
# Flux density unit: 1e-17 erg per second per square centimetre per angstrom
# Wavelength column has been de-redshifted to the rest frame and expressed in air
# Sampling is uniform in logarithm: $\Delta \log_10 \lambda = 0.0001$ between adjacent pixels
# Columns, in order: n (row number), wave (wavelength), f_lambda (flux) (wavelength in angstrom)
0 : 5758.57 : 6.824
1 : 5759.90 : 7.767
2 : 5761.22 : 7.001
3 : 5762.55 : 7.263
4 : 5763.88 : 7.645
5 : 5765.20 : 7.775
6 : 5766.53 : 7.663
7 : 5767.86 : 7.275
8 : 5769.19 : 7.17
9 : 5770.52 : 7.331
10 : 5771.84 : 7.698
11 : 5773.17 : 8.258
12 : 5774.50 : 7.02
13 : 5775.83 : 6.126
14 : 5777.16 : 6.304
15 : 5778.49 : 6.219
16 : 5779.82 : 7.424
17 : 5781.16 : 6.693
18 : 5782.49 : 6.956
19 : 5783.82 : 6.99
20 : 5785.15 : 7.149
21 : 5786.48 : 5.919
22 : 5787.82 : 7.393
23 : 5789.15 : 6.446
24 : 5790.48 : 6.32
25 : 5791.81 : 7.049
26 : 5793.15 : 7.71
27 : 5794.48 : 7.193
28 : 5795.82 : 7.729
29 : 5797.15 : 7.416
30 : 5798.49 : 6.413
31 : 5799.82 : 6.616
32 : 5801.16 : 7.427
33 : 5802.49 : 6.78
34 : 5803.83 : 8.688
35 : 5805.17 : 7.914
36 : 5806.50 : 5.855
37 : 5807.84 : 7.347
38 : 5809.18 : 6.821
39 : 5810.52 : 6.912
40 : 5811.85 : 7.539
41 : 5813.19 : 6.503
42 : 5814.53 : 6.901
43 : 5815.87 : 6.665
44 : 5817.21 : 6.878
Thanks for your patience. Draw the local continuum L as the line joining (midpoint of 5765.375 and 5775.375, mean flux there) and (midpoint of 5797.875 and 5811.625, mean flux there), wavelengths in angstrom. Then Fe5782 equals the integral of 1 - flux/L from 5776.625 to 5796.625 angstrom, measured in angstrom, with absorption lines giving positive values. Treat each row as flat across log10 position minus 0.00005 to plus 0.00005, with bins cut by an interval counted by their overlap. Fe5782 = 1.1 angstrom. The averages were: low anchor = 7.47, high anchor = 7.1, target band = 6.91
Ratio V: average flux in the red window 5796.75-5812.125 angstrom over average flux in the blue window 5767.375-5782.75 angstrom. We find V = 1.0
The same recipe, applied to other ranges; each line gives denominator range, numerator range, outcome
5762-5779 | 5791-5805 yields 1.01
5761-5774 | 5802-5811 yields 0.96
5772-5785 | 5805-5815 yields 1.00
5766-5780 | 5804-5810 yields 1.00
